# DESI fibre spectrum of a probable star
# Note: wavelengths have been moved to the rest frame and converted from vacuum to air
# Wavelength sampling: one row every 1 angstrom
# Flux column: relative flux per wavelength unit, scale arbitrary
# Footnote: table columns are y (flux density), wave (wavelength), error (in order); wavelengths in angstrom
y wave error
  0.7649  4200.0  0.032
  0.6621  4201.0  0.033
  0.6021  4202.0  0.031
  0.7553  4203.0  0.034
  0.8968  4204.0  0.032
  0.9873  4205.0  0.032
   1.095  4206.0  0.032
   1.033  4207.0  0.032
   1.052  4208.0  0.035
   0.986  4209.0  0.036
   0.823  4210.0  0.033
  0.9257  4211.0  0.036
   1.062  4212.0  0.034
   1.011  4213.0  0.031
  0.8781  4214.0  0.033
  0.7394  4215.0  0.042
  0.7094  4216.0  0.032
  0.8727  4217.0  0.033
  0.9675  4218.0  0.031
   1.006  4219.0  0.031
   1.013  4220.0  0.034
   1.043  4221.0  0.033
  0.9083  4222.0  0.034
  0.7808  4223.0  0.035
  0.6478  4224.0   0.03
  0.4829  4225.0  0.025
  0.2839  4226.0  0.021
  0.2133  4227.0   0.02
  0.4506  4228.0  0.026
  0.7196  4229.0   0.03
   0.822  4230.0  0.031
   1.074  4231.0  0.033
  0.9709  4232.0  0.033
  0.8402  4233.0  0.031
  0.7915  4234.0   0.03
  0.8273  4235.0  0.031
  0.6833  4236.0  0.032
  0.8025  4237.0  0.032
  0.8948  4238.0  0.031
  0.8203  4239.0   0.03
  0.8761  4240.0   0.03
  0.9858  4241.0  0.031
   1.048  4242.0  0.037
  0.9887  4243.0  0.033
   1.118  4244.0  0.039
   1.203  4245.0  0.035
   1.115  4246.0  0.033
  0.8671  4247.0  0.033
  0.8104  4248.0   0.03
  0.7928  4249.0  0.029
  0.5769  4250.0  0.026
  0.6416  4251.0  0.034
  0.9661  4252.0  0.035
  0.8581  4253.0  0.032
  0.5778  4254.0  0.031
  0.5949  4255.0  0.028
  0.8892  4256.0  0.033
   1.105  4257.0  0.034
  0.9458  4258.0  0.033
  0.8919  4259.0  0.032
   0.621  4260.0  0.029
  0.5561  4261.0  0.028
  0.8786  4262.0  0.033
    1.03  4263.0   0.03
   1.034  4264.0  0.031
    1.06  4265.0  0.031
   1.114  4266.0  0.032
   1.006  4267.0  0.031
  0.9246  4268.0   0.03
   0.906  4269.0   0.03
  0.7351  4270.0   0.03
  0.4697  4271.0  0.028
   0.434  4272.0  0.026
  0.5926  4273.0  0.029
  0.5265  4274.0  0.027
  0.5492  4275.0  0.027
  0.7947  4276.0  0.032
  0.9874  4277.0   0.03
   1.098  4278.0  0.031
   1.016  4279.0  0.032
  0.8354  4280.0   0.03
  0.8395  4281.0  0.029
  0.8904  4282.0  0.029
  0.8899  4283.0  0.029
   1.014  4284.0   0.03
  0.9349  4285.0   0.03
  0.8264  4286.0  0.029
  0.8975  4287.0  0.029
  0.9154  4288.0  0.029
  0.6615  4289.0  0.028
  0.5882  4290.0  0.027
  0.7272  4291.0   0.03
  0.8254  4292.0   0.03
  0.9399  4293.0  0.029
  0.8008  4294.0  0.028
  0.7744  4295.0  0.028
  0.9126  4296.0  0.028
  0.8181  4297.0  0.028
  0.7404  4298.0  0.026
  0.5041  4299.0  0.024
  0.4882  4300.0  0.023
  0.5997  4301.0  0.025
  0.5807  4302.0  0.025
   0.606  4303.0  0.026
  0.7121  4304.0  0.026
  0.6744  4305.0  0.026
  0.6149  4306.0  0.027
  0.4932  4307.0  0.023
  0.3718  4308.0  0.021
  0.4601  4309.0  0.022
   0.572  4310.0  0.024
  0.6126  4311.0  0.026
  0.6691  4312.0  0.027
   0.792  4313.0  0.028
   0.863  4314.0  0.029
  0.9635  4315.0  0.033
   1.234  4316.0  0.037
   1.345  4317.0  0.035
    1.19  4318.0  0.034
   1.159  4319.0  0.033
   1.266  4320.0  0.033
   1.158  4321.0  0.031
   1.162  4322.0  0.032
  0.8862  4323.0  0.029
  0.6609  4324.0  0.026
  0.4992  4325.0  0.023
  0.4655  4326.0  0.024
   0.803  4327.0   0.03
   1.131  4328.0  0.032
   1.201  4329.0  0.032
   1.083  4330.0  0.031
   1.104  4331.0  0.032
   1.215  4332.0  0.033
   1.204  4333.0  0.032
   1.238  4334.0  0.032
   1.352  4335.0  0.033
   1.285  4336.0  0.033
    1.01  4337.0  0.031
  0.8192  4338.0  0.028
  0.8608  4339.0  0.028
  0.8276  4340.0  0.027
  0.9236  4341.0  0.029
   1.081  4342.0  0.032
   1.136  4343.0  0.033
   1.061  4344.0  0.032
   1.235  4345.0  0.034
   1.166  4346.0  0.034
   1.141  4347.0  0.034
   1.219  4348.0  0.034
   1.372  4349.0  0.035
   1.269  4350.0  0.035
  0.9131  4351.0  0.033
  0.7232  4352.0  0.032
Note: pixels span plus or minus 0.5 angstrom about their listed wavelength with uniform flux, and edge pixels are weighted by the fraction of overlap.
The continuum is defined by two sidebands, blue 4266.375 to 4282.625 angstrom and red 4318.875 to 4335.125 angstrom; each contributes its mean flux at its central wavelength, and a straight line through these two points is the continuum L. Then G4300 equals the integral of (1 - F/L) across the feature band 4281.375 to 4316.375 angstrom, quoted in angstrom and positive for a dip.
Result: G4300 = 6.0 angstrom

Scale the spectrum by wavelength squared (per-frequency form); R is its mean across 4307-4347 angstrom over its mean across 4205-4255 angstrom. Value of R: 1.2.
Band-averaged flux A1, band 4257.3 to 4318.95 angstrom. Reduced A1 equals 0.796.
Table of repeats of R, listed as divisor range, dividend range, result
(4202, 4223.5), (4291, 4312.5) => 0.74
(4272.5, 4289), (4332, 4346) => 1.32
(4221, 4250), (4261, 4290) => 1.05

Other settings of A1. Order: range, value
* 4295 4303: 0.667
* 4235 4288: 0.856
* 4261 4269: 0.972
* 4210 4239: 0.801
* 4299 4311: 0.561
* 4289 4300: 0.746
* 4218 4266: 0.836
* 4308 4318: 0.829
